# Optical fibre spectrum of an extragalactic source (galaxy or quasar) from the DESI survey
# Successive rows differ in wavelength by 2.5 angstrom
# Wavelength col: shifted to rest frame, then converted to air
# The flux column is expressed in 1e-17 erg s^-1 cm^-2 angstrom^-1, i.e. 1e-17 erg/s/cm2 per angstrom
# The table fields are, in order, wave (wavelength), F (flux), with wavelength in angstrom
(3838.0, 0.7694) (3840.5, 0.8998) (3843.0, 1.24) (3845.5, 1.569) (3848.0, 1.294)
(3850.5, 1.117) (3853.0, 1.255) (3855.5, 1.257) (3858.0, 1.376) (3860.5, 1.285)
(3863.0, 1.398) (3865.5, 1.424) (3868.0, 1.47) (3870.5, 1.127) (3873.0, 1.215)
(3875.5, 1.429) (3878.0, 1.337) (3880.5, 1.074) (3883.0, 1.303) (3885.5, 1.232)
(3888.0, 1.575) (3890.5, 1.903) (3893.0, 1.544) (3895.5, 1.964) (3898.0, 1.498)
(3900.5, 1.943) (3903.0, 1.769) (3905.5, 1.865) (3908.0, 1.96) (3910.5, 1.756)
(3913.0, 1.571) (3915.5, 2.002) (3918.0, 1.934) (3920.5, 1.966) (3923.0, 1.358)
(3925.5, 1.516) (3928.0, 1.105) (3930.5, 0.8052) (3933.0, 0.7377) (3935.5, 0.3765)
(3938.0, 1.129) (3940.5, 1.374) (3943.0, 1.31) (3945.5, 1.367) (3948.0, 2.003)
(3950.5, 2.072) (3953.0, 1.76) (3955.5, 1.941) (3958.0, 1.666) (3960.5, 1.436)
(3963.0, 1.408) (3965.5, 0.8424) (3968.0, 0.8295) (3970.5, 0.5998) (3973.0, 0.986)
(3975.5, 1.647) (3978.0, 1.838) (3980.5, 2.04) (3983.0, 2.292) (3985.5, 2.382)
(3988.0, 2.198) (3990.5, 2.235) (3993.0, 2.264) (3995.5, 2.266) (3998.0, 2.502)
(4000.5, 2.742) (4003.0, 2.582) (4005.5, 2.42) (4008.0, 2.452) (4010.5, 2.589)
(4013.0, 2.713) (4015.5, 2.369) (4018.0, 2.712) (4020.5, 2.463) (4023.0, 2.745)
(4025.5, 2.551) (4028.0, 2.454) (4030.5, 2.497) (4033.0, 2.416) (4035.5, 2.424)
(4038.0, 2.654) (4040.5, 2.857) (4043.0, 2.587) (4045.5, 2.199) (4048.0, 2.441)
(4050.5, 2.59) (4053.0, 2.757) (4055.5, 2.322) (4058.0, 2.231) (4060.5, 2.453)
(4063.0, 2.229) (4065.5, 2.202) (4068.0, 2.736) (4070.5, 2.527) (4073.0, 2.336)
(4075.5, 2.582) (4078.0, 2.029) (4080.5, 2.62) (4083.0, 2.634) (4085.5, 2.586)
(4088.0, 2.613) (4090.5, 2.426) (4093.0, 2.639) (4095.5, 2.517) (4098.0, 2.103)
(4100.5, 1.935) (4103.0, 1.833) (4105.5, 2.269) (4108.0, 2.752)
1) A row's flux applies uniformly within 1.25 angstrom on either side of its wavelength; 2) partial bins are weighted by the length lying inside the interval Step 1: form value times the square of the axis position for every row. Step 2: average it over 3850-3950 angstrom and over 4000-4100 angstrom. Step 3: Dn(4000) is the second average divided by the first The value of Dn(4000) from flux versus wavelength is 1.86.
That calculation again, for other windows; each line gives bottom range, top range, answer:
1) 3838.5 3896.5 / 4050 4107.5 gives 1.98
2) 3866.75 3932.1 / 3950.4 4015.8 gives 1.33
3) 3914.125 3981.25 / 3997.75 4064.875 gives 1.87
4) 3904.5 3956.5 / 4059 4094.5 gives 1.75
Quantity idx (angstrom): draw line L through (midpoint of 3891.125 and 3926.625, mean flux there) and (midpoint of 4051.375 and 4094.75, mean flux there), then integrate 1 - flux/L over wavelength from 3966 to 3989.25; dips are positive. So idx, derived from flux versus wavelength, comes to 5.0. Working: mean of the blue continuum 1.76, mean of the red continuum 2.47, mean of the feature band 1.62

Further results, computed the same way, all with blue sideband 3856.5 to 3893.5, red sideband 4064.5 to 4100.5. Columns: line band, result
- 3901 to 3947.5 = 4.55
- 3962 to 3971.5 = 4.79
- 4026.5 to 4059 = -3.67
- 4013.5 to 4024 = -2.26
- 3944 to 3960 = -0.02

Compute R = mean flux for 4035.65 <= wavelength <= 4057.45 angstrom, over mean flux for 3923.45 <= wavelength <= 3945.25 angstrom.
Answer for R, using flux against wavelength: 2.4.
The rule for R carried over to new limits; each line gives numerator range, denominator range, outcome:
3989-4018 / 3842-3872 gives 1.88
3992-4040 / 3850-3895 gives 1.85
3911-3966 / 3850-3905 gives 1.01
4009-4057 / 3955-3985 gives 1.73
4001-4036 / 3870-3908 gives 1.64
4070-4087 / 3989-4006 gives 1.02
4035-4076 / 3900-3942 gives 1.68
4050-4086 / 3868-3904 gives 1.64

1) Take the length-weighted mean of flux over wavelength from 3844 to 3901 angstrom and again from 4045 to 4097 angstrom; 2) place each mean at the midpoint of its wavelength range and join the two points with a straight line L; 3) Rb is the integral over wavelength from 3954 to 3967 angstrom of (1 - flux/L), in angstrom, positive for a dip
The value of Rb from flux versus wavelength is 2.91 angstrom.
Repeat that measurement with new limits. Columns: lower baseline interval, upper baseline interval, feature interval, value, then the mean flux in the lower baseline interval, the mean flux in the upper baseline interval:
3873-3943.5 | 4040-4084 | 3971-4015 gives -4.2 angstrom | 1.47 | 2.46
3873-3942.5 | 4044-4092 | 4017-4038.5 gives -3.3 angstrom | 1.48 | 2.45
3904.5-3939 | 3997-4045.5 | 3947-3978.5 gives 7.1 angstrom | 1.43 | 2.56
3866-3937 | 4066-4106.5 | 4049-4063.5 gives -1.3 angstrom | 1.47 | 2.4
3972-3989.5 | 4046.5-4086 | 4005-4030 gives -4.6 angstrom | 1.93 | 2.45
